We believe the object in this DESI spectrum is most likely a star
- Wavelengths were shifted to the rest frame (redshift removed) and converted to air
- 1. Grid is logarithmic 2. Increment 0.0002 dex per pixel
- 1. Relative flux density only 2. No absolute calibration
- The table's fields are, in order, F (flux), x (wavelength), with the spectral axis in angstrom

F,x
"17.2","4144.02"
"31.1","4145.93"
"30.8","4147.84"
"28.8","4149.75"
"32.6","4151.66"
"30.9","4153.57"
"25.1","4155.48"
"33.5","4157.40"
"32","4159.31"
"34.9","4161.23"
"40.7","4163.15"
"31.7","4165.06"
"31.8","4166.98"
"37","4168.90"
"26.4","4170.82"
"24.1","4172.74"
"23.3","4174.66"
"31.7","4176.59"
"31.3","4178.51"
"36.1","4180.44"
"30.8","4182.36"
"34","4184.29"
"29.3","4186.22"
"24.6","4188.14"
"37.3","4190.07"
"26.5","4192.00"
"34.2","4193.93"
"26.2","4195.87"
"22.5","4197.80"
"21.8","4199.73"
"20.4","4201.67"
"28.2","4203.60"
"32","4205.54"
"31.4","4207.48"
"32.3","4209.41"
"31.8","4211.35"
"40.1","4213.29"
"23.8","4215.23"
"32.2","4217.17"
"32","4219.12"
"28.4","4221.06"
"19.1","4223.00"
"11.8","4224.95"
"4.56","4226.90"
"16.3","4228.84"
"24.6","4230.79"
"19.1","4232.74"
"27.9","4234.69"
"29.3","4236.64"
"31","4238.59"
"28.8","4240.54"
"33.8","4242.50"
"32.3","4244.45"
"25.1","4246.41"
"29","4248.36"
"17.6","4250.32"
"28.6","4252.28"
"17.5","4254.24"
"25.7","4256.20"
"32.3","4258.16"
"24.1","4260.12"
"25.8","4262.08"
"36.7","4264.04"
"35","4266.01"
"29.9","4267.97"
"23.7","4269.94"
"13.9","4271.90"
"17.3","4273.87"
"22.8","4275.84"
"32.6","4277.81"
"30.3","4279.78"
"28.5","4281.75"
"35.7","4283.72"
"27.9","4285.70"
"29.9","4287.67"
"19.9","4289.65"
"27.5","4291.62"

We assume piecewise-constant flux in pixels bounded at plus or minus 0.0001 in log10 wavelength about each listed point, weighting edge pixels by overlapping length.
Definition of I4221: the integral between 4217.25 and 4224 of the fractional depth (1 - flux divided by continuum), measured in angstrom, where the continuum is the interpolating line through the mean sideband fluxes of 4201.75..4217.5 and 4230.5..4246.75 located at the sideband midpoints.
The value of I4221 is 0.6 angstrom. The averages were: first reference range 30.8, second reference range 28.2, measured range 27.2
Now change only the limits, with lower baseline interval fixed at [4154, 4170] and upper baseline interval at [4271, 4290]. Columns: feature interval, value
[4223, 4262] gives 5.8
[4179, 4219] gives 1.5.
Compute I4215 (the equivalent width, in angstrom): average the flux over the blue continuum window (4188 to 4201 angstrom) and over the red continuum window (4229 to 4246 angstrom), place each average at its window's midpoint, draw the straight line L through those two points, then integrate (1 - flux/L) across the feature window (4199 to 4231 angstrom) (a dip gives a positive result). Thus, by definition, 2.60 angstrom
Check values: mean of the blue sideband 27.6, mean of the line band 25.4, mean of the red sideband 27.7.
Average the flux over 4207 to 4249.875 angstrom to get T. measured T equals 26.4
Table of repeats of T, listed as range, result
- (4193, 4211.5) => 27.9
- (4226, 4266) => 25.8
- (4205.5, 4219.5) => 31.9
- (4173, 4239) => 27.2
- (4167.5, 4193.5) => 30.3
